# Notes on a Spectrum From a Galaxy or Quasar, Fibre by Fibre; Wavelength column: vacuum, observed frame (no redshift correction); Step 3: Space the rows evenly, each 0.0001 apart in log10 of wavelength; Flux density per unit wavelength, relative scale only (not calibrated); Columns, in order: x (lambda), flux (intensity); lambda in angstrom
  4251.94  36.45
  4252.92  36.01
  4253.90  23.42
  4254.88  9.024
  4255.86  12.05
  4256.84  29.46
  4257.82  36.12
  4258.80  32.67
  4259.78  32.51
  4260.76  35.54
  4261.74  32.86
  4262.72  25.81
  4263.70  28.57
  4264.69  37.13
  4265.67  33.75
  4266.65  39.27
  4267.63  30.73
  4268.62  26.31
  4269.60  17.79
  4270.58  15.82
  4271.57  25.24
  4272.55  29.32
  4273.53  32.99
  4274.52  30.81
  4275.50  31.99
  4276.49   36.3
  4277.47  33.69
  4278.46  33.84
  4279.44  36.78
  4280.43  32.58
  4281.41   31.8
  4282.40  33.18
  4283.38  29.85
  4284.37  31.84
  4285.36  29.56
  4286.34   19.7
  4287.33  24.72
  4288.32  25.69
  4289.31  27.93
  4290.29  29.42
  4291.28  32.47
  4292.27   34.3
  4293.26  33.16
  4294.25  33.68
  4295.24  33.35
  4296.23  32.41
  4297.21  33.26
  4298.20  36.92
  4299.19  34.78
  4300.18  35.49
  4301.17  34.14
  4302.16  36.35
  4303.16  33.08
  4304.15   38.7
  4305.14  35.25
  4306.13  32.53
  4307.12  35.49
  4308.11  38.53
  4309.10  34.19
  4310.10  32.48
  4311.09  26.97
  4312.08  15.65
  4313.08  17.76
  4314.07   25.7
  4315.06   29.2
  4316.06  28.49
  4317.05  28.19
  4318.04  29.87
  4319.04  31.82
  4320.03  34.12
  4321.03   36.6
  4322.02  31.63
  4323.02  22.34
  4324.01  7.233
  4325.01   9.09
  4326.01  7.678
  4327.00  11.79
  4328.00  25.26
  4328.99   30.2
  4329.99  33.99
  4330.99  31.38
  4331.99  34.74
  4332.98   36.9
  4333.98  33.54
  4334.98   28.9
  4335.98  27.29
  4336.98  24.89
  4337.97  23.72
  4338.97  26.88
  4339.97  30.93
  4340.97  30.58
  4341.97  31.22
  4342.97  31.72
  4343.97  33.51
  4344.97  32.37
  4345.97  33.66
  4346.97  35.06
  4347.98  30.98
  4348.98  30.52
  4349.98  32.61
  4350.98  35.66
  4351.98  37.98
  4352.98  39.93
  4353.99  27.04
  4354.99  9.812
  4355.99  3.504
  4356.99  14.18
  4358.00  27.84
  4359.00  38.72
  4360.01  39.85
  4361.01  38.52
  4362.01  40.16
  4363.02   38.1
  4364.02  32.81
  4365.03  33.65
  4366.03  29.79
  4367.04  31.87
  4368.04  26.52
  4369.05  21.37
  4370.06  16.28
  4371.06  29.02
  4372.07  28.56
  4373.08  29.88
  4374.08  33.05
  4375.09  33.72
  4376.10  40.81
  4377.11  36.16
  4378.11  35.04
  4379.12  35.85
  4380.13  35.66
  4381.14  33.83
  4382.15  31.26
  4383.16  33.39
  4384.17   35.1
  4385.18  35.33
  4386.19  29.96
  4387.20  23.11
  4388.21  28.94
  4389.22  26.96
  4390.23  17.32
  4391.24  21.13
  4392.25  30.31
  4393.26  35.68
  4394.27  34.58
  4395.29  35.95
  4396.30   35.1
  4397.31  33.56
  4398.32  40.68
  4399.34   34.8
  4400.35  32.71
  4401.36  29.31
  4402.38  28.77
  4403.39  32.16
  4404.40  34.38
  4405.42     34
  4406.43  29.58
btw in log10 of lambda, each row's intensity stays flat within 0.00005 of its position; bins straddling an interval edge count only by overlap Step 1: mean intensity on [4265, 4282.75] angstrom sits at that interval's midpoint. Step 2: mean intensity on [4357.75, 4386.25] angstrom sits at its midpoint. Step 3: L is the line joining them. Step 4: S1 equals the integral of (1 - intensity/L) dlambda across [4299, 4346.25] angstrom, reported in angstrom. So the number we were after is 4.1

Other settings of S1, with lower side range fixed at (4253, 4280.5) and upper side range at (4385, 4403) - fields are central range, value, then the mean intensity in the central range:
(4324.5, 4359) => 2.9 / 27.7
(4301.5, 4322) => -0.8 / 31.1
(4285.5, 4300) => -0.6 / 30.9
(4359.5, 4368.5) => -1.2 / 34.6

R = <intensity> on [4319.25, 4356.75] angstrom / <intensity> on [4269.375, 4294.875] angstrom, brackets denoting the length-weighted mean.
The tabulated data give 0.9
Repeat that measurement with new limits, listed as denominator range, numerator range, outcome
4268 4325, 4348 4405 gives 1.03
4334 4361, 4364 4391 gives 1.03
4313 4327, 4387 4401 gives 1.29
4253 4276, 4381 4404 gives 1.10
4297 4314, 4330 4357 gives 0.92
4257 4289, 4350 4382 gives 1.01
